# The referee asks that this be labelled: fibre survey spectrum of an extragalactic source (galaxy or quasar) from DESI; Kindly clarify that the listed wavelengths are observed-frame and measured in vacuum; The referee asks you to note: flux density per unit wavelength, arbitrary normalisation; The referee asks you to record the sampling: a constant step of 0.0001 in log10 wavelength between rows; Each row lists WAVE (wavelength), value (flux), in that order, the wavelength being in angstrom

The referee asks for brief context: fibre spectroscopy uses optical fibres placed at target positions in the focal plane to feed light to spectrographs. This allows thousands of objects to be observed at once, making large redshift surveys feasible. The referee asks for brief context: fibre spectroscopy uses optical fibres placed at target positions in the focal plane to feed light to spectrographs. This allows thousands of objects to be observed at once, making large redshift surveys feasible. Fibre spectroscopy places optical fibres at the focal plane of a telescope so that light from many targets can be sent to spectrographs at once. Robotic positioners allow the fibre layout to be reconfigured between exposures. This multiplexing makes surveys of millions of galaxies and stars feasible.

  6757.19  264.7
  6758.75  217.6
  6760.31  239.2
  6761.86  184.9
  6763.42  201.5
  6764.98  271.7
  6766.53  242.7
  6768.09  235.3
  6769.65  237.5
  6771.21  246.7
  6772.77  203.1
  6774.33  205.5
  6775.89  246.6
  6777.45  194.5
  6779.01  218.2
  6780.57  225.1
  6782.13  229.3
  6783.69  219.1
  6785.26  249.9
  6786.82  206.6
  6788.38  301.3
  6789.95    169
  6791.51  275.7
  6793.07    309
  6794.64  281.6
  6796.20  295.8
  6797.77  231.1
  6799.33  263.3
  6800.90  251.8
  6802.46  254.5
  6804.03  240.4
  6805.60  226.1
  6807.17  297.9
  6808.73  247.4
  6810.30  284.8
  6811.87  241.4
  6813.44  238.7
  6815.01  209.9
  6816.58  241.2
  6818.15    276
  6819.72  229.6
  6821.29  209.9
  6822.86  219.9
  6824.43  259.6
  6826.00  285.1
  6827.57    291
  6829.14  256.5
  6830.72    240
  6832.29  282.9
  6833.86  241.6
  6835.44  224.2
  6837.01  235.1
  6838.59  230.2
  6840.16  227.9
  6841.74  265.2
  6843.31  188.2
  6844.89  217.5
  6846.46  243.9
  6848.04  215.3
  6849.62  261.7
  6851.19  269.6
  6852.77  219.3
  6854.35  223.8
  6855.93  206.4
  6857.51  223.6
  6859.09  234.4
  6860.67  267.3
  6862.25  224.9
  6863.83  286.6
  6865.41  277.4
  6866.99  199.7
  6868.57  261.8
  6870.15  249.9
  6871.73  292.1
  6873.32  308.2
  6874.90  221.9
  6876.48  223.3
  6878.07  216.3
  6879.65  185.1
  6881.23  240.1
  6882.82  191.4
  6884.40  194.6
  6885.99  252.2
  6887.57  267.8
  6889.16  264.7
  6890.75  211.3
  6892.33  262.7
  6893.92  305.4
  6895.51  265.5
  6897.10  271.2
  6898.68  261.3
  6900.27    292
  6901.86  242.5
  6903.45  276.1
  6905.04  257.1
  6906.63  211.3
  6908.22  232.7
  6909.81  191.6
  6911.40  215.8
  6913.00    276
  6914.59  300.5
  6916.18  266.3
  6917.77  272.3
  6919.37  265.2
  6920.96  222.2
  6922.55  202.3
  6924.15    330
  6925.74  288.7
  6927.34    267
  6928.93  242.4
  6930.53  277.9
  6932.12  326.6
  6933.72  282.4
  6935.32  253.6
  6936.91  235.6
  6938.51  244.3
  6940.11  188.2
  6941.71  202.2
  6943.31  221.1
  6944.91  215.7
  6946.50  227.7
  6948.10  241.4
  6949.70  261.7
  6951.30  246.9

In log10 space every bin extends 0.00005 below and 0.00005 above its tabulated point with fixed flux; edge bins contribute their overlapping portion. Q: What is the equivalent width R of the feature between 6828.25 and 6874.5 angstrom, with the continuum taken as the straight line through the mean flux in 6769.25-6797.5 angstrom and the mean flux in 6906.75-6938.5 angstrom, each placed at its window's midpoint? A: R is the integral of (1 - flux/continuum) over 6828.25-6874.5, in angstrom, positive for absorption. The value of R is 1.0 angstrom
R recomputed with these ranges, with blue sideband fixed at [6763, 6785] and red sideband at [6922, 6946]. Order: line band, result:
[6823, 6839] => -1.2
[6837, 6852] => 0.2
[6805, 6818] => -0.9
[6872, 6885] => 0.9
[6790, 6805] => -2.0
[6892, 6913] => -0.5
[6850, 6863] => 0.3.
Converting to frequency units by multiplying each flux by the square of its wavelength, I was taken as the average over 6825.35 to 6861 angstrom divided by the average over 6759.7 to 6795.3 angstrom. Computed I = 1.05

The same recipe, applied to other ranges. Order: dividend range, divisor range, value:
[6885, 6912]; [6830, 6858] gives 1.09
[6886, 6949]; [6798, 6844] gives 1.06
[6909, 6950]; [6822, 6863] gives 1.07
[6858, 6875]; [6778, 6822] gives 1.06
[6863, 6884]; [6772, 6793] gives 1.08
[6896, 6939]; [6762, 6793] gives 1.17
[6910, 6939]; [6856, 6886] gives 1.12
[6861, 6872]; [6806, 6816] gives 1.03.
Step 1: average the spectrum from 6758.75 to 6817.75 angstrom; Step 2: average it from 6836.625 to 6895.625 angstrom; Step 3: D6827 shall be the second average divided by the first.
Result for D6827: 1.00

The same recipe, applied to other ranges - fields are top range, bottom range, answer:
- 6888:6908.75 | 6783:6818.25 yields 1.02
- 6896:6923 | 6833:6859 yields 1.09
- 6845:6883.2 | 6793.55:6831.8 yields 0.94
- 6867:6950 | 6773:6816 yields 1.02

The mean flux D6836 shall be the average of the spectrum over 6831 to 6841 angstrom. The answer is 240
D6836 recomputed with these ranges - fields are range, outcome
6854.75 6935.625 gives 252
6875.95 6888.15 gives 221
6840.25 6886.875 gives 237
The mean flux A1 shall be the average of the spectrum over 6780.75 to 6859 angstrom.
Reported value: 245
